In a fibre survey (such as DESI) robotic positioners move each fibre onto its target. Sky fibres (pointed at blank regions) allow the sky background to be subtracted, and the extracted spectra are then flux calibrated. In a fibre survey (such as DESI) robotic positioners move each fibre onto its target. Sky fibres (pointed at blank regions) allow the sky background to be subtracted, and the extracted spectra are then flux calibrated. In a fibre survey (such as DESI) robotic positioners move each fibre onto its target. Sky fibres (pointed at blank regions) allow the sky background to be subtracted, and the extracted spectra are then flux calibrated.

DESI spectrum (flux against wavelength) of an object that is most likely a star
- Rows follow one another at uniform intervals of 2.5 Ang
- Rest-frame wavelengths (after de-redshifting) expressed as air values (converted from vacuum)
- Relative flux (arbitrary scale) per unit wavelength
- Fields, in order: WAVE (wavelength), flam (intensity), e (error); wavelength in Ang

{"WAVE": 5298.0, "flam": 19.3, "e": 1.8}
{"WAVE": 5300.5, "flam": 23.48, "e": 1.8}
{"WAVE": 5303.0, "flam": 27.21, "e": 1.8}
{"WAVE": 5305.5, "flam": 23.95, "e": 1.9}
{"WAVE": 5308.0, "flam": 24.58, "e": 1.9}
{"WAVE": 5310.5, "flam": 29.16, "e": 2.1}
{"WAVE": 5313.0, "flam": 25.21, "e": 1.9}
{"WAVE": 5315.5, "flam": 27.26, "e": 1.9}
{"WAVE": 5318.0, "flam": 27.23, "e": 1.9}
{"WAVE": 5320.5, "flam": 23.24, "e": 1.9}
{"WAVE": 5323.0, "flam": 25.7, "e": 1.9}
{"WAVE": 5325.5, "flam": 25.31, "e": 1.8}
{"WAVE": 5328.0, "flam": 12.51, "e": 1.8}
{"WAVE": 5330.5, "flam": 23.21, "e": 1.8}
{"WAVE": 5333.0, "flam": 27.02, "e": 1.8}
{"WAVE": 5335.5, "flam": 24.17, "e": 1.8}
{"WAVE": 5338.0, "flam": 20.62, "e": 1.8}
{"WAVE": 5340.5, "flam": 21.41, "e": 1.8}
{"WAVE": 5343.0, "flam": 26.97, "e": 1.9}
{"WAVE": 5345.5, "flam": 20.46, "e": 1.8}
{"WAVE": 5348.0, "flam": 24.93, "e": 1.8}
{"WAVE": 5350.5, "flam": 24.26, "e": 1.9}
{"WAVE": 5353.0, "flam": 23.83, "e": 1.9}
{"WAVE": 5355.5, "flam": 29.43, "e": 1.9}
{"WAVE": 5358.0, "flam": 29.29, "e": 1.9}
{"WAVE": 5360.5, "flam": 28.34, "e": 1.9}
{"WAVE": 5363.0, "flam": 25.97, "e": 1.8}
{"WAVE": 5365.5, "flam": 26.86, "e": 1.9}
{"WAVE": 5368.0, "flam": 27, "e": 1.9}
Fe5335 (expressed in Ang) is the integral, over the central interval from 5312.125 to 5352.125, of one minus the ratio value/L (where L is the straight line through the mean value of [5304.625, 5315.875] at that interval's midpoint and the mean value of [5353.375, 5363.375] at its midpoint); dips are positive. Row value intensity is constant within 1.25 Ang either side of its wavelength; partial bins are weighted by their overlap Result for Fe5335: 4.8 Ang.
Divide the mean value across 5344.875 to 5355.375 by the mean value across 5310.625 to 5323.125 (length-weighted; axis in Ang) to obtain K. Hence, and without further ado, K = 0.9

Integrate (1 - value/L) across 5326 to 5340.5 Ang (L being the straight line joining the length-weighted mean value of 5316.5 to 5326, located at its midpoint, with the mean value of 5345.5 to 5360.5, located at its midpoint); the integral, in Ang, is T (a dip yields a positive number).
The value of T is 2.2 Ang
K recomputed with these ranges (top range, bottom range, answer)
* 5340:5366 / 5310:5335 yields 1.05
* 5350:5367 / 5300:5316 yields 1.04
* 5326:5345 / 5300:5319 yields 0.86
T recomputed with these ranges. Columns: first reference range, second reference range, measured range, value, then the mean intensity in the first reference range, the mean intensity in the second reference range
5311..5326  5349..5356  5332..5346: 1.13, 25.9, 25.4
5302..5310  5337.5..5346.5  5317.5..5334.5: 0.42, 25.6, 22.6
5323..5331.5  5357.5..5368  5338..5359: 0.13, 21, 27.4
